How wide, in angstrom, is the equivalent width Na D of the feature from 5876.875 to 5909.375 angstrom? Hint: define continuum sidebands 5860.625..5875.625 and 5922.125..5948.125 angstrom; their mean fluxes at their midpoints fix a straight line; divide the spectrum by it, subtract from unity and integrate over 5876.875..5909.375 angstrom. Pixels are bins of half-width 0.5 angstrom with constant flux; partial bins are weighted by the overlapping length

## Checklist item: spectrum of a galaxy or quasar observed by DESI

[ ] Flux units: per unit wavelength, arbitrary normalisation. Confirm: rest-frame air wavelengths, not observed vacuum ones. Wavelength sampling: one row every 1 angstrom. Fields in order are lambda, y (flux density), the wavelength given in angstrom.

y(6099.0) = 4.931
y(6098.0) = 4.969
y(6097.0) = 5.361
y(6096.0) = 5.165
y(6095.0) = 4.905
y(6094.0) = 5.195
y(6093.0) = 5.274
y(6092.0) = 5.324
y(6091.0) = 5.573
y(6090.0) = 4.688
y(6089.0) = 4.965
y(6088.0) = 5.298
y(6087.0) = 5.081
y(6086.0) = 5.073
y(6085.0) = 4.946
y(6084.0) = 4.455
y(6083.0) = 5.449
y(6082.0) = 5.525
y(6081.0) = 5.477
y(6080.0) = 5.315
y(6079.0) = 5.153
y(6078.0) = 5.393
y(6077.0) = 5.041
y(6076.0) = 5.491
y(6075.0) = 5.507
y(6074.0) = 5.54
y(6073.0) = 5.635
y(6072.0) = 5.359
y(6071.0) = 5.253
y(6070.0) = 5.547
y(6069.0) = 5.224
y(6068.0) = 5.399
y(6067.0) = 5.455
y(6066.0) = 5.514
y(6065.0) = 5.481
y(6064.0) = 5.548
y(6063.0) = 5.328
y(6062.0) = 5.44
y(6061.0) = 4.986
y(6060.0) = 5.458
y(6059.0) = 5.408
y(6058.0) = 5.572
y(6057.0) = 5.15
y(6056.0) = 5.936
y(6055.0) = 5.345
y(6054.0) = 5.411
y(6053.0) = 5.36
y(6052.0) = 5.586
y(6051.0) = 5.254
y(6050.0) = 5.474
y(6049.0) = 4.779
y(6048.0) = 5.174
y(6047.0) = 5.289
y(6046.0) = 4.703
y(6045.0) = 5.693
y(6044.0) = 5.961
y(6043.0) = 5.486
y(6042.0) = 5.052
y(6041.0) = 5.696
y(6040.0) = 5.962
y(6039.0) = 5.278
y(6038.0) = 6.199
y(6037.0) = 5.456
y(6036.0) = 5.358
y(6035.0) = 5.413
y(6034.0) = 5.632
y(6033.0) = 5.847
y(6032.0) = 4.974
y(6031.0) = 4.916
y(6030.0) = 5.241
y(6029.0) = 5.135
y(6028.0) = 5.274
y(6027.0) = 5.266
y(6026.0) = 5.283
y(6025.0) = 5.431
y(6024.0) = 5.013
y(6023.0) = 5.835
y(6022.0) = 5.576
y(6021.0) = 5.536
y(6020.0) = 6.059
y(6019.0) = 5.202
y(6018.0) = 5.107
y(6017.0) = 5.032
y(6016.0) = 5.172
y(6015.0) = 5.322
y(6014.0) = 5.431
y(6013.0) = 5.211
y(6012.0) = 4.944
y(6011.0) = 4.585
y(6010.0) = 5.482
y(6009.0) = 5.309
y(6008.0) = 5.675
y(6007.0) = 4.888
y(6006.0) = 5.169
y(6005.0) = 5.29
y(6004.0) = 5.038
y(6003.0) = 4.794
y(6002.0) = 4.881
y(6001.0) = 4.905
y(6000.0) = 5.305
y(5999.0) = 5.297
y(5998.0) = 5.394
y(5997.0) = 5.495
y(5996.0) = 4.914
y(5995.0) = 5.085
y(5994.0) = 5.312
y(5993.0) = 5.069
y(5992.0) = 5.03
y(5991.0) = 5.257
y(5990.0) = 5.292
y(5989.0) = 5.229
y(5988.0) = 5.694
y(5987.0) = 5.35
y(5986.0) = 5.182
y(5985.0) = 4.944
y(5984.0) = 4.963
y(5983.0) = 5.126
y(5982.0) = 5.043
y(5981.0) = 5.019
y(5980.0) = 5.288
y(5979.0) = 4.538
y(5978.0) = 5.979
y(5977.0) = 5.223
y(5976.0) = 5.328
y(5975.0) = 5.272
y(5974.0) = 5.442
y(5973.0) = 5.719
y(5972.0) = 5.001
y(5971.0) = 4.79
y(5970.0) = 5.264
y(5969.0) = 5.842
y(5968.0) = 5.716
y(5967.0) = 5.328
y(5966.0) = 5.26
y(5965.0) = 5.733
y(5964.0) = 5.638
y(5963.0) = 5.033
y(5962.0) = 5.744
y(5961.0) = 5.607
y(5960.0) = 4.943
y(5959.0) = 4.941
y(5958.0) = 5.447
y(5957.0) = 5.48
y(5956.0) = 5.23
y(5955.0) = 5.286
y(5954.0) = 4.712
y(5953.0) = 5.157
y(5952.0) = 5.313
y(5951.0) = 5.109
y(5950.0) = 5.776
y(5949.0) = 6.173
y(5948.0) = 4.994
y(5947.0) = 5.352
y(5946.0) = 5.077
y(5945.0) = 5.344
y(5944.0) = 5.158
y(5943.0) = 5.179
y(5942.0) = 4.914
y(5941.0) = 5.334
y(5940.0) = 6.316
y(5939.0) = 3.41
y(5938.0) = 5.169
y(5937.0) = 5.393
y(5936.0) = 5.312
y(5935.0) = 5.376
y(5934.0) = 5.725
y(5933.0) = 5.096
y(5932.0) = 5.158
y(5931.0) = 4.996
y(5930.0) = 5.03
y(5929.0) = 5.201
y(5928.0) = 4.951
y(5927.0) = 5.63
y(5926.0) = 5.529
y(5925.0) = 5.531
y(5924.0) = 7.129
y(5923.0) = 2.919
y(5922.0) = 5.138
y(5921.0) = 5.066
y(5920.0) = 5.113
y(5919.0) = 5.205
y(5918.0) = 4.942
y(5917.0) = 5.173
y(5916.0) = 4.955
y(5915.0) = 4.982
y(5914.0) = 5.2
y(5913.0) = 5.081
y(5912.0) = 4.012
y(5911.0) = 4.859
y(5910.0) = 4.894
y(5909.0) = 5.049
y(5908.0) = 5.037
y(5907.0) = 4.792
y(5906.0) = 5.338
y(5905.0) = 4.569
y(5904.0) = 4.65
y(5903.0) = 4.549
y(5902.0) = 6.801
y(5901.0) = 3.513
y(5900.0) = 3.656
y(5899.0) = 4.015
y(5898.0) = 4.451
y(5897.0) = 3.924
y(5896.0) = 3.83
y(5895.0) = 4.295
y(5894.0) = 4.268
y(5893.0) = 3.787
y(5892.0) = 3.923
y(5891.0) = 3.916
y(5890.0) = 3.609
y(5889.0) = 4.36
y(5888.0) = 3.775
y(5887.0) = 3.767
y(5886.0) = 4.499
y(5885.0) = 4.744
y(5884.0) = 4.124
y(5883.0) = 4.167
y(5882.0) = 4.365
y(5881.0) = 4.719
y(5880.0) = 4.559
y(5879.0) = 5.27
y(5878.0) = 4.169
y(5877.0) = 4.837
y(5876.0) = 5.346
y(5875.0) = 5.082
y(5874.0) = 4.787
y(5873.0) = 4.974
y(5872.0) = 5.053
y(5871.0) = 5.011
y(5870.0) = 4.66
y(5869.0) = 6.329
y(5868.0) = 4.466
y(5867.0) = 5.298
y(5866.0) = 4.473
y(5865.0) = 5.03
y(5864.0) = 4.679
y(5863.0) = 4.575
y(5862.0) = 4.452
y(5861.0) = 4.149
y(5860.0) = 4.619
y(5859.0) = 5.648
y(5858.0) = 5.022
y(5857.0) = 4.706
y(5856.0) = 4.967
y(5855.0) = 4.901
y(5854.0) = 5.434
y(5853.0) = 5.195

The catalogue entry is 3.9 angstrom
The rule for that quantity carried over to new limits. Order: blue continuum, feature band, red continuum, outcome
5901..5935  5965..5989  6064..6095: -0.6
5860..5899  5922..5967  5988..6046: -3.5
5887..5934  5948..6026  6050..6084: -3.3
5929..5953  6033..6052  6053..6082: -0.3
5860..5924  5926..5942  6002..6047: -1.1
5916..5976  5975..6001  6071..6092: 0.3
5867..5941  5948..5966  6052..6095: -1.4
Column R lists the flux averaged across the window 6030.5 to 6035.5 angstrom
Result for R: 5.36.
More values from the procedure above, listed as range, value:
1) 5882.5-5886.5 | 4.38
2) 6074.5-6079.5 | 5.32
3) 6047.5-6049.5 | 4.98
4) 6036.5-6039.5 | 5.64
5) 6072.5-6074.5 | 5.59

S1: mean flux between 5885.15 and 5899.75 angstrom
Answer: 4.04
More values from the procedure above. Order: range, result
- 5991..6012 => 5.14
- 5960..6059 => 5.31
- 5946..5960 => 5.28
